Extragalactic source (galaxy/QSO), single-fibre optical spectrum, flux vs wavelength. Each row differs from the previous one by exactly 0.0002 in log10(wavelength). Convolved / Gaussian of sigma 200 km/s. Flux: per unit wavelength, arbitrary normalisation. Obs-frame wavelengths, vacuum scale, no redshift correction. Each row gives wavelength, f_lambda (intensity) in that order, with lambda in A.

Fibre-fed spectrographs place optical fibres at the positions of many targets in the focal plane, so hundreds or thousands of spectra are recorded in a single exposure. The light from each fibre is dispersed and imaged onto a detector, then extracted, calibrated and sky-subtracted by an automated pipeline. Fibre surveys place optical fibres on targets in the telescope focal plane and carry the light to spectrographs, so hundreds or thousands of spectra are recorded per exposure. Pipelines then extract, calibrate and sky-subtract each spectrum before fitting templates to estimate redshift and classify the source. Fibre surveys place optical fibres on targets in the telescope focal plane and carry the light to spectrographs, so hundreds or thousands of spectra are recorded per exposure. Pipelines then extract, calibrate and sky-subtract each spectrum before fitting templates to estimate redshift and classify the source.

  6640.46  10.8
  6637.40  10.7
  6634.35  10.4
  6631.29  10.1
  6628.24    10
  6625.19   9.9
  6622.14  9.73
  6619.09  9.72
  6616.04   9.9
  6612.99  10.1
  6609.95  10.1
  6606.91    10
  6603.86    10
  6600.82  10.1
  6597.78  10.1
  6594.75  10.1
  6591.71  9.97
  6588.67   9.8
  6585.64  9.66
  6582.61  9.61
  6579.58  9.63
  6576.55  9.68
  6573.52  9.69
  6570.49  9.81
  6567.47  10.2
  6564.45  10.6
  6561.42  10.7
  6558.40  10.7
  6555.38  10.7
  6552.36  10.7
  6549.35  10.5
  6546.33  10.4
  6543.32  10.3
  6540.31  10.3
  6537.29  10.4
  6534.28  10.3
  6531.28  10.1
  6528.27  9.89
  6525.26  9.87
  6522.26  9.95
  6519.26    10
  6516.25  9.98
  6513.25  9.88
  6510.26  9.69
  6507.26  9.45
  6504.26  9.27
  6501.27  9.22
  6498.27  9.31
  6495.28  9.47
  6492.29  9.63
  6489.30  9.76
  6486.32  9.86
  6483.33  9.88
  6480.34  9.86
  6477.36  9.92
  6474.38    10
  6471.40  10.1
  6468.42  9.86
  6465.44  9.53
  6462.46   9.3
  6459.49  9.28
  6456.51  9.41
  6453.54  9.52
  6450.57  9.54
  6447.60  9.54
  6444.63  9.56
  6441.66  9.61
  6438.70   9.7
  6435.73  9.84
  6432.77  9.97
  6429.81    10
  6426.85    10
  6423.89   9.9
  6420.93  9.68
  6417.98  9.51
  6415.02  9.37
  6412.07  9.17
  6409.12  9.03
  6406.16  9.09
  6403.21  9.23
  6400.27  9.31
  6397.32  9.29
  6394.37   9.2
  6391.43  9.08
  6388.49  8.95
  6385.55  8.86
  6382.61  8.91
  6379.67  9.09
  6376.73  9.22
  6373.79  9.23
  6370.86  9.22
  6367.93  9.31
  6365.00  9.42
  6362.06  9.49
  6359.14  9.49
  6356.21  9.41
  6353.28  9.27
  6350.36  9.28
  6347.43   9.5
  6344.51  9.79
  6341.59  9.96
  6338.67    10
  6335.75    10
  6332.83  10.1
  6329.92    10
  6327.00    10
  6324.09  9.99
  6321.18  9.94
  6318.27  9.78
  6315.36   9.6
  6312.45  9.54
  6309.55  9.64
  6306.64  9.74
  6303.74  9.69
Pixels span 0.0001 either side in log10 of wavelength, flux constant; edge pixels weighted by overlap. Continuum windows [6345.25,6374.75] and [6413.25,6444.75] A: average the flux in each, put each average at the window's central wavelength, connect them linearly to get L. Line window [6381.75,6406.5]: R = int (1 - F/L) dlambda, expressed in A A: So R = 1.2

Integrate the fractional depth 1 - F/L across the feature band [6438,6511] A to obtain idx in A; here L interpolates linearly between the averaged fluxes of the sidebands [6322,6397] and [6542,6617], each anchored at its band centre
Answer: 1.5 A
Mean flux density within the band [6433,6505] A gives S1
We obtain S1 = 9.63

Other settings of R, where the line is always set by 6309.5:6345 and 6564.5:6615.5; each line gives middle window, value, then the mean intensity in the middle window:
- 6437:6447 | 0.3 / 9.62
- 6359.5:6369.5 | 0.5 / 9.42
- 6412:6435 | 0.4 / 9.74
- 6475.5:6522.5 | 1.1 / 9.69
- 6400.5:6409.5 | 0.7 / 9.15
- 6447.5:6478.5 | 0.8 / 9.64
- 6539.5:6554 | -0.8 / 10.5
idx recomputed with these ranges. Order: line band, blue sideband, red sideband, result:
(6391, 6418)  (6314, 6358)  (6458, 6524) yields 1.44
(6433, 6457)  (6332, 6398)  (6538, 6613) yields 0.14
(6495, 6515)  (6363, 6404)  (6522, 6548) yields 1.01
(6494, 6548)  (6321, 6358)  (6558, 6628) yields 0.23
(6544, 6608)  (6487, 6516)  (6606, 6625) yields -2.20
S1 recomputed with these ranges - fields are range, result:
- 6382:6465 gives 9.43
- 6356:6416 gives 9.2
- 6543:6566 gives 10.6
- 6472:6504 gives 9.69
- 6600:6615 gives 10.1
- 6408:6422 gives 9.36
